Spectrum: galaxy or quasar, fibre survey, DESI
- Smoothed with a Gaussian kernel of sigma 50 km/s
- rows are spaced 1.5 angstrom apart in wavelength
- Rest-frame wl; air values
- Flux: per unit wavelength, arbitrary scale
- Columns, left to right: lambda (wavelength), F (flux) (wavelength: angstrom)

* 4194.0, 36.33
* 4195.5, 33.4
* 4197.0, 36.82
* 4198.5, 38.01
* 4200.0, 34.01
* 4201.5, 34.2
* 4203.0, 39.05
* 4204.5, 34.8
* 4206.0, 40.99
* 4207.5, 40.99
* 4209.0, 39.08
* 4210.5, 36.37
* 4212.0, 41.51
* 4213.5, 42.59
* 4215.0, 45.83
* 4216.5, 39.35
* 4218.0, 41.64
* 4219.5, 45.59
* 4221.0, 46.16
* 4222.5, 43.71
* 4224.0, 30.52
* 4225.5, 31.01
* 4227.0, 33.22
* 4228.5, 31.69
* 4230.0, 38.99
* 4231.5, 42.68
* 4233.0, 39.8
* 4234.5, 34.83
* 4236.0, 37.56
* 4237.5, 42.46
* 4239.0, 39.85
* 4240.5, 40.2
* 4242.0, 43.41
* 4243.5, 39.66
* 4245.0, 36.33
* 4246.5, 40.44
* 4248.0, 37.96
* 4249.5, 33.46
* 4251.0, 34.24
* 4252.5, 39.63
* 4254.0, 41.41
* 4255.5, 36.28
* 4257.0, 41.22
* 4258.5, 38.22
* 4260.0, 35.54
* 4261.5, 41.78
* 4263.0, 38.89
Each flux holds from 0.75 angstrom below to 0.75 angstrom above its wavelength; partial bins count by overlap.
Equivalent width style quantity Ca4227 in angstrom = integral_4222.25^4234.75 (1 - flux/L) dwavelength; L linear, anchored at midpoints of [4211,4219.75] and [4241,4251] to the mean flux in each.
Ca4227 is 1.4 angstrom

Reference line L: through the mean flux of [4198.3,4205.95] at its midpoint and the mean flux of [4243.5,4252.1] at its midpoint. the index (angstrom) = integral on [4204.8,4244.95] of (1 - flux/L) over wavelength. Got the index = -3.17 angstrom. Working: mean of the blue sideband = 36.3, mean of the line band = 39.5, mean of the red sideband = 36.9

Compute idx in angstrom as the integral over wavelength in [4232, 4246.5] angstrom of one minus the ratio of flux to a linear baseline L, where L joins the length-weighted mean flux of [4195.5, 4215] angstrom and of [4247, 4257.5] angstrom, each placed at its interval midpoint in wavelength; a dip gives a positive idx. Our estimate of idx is -0.6 angstrom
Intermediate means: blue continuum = 38.3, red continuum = 37.7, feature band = 39.5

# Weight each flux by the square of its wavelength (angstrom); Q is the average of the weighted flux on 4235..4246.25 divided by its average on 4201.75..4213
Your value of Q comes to 1.04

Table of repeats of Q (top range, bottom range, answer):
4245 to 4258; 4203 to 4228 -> 0.98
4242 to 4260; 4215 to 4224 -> 0.91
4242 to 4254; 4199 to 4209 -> 1.04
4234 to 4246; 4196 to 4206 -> 1.10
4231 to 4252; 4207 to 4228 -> 0.99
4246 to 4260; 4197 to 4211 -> 1.04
